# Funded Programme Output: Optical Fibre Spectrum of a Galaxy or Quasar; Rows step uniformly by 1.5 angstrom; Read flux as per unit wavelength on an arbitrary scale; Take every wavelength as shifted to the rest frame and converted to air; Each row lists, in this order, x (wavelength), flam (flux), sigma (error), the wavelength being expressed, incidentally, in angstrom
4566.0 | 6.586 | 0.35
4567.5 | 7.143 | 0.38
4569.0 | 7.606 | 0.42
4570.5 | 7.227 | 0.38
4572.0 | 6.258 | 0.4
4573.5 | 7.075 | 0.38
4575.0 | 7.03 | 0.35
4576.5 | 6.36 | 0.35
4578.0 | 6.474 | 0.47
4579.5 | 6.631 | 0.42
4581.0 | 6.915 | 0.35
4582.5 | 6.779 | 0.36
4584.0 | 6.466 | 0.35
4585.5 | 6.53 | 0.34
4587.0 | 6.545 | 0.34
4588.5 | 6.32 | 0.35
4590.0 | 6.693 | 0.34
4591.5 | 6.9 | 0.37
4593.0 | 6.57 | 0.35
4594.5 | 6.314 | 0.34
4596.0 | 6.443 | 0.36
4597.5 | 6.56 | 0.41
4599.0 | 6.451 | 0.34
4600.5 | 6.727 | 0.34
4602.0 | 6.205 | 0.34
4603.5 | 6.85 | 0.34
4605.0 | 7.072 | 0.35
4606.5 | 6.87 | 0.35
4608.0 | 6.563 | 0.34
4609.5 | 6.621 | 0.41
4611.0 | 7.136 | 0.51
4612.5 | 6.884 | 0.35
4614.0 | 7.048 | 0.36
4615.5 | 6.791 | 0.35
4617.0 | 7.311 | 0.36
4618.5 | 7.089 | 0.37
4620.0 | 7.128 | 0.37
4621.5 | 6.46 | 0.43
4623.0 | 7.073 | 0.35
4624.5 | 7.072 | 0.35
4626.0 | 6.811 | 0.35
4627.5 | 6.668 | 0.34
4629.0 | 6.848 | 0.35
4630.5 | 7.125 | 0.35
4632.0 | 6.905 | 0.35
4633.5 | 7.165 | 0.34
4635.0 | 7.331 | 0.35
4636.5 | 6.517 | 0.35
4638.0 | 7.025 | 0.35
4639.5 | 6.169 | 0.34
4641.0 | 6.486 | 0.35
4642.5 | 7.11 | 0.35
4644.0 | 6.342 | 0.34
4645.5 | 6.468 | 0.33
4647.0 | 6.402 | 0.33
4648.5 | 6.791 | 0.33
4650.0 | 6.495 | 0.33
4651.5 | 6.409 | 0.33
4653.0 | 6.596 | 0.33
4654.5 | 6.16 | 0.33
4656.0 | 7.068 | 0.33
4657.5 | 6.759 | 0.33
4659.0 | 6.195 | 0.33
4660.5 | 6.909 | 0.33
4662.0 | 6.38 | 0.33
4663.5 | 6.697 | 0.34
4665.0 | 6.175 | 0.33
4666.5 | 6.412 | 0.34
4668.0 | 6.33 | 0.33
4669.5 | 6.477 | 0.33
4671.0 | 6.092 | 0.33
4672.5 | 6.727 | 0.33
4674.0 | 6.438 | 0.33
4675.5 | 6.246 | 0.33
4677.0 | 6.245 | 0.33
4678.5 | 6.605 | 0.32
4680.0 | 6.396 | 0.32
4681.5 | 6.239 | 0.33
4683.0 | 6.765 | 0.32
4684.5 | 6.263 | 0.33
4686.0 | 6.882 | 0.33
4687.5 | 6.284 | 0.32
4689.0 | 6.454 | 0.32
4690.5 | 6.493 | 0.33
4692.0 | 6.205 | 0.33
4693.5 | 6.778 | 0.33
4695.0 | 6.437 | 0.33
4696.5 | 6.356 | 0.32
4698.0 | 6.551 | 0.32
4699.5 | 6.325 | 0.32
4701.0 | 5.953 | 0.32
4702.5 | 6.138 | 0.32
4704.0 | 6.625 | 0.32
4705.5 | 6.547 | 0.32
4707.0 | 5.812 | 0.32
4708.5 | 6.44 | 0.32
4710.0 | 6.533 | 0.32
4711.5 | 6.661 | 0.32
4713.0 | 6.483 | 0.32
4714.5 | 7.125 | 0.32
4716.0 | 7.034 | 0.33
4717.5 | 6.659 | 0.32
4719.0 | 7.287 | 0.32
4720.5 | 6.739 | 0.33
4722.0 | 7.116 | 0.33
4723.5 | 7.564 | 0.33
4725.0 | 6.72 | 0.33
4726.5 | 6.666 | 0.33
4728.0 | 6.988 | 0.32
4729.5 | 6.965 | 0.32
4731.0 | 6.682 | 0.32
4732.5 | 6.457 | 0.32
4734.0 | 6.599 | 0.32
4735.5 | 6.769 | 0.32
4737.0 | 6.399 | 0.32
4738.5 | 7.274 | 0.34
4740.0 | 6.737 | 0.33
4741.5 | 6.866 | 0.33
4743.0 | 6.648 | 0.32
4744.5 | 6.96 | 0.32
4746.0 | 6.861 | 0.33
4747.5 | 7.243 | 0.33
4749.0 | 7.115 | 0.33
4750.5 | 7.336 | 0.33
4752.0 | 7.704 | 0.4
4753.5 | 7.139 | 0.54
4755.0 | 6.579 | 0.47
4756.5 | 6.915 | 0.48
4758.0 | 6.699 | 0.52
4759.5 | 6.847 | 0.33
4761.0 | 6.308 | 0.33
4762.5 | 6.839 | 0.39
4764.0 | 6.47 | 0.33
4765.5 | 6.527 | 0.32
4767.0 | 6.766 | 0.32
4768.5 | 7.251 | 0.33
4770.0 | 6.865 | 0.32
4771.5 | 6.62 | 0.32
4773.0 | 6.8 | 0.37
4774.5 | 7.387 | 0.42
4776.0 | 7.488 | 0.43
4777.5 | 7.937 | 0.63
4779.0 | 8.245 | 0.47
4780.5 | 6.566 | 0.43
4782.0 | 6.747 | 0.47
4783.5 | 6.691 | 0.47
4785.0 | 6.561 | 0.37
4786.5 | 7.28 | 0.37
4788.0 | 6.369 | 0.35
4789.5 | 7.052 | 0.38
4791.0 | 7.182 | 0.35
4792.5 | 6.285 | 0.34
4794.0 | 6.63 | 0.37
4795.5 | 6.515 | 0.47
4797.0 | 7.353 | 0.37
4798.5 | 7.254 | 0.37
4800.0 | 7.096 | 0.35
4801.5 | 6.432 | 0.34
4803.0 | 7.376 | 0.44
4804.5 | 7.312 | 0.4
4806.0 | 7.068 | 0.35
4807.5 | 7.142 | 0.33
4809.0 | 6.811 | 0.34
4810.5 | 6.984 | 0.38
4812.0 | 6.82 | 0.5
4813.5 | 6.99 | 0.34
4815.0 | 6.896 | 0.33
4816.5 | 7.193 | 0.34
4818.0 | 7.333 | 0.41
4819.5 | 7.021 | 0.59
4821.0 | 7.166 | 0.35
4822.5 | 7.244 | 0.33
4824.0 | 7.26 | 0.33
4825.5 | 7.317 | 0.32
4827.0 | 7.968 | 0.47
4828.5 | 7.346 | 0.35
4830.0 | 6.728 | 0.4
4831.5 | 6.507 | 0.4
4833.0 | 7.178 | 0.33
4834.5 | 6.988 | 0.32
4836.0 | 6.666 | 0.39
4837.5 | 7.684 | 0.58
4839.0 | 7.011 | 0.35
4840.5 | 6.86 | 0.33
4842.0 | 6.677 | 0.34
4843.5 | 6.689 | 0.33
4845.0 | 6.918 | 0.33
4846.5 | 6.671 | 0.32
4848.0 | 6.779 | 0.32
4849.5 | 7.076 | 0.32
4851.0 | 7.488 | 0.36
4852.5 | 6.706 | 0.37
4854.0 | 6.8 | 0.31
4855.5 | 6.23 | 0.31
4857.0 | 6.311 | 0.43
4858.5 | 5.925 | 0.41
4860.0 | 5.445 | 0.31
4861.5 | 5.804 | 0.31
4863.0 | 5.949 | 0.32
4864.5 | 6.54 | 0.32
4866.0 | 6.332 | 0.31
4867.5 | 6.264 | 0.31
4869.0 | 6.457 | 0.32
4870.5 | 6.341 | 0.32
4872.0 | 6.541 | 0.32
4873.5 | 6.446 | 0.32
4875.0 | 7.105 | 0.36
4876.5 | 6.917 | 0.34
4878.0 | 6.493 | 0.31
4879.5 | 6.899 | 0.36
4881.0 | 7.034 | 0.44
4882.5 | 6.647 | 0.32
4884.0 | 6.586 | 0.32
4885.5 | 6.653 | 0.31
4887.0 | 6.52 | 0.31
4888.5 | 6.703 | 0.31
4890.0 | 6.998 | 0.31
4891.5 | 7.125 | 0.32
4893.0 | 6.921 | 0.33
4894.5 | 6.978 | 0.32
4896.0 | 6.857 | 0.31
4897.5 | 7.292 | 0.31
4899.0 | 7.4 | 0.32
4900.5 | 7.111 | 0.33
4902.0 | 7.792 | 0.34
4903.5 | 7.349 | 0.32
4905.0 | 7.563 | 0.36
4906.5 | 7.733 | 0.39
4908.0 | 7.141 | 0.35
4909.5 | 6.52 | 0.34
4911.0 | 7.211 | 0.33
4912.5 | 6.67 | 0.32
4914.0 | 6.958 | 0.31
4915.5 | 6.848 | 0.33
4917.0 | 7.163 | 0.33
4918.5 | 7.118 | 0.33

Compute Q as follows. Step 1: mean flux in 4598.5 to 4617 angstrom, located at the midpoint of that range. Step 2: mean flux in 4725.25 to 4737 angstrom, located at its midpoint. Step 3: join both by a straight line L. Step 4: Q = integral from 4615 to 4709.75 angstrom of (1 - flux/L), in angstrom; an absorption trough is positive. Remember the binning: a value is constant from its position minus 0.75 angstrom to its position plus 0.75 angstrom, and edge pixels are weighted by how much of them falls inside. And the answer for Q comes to 2.53 angstrom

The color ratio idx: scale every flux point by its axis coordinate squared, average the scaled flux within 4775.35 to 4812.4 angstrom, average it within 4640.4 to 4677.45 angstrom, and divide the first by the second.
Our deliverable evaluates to 1.1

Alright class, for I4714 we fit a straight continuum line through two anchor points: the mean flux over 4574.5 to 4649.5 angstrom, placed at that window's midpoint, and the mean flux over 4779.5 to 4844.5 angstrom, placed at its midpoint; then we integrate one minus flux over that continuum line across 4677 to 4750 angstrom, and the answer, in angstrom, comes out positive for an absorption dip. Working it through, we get 2.2 angstrom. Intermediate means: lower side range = 6.74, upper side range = 6.99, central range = 6.66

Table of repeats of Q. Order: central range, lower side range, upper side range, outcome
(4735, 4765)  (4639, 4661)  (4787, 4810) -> -0.3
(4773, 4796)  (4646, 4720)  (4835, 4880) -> -1.5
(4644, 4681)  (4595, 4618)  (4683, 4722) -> 0.9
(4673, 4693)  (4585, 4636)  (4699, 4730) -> 0.9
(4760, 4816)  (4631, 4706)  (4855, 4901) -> -3.2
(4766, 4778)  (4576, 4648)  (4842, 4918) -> -0.6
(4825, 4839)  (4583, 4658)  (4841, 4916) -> -0.8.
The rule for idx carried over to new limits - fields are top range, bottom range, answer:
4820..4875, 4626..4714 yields 1.11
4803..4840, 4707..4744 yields 1.09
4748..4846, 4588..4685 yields 1.13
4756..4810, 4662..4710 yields 1.13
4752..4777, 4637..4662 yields 1.10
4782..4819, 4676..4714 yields 1.13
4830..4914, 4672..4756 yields 1.09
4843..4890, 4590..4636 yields 1.07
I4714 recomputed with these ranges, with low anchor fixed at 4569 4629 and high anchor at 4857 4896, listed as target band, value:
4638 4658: 0.43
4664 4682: 0.88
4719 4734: -0.51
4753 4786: -1.47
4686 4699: 0.42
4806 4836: -2.28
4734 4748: -0.41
